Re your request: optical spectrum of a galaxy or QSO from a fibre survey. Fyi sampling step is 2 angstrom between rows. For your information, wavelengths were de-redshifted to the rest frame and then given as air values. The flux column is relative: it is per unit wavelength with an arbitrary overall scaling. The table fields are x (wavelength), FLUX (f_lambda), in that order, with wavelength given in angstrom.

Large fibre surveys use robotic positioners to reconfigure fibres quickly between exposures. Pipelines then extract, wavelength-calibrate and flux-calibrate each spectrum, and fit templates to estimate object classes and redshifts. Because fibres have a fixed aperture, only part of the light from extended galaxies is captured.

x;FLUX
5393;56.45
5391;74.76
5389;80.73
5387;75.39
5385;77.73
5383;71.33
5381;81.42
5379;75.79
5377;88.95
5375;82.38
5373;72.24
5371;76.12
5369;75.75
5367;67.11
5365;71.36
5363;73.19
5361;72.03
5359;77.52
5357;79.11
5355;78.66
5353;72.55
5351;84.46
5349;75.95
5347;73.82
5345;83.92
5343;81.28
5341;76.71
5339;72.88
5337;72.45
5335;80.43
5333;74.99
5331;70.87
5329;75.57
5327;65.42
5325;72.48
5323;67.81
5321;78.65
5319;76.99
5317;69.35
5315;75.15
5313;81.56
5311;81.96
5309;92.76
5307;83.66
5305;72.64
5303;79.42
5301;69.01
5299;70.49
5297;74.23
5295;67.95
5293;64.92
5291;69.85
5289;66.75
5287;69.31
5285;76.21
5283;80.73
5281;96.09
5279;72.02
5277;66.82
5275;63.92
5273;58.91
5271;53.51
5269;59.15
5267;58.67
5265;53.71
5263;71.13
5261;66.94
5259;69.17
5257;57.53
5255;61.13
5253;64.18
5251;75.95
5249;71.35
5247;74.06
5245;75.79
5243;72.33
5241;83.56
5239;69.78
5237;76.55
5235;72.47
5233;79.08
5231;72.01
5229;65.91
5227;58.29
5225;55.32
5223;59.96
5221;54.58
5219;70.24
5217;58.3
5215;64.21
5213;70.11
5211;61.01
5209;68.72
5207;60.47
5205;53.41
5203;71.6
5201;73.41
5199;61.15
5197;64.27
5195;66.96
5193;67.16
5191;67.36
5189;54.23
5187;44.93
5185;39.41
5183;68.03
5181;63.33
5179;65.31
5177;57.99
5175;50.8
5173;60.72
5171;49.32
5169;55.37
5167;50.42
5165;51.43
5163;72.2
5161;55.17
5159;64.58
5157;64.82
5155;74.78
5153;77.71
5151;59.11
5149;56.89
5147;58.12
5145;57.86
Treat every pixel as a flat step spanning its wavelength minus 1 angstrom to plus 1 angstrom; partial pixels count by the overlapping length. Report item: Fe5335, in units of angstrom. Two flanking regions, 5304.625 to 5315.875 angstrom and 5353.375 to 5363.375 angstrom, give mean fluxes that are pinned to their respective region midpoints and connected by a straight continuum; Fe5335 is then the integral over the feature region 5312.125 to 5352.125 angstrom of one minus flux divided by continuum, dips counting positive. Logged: 1.8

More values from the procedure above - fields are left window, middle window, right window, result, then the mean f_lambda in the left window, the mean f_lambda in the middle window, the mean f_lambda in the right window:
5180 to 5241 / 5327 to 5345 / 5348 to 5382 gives -0.3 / 64.1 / 75.5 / 76.7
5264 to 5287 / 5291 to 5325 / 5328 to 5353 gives -1.5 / 67.3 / 75.2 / 76.8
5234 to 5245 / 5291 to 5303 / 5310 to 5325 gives 0.8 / 75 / 70.2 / 75.7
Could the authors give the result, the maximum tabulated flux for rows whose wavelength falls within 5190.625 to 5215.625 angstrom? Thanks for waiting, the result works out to 73.41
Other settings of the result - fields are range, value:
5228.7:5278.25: 83.56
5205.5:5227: 70.24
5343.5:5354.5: 84.46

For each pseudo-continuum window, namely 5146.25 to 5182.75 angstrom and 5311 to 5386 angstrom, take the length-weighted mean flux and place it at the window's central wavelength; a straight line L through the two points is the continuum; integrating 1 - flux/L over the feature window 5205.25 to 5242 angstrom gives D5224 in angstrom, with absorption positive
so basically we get -0.5 angstrom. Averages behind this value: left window 60.6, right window 75.9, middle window 66.4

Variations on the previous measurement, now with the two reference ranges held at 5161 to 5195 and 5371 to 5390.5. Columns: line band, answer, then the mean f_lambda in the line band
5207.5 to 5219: -0.7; 64.8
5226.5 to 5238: -1.5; 71.3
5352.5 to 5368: 0.4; 74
